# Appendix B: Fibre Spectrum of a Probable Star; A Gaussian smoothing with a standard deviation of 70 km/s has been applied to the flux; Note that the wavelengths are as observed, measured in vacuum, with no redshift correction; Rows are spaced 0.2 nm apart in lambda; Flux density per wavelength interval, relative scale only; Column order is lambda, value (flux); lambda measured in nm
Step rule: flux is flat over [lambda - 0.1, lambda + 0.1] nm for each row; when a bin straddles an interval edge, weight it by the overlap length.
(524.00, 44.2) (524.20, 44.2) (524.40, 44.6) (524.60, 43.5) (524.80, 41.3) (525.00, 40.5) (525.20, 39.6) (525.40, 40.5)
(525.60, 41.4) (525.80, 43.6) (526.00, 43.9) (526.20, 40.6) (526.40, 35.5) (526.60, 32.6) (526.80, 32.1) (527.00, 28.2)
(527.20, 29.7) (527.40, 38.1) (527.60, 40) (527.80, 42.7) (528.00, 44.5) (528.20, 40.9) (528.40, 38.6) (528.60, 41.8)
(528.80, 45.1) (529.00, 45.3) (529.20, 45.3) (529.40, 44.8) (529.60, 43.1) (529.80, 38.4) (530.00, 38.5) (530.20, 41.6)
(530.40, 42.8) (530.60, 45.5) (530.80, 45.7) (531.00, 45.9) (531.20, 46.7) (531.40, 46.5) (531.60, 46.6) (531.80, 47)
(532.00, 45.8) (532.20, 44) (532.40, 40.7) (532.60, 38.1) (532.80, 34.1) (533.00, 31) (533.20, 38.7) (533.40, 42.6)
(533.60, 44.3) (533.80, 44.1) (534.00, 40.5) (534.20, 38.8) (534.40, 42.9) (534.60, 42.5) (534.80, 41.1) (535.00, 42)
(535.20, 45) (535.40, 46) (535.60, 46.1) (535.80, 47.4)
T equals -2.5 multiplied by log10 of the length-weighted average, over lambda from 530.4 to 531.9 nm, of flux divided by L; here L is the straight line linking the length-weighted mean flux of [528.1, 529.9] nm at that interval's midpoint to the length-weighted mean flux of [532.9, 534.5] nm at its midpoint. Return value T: -0.111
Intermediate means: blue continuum 42.6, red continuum 40.4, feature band 46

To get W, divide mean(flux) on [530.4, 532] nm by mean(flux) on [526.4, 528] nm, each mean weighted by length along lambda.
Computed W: 1.3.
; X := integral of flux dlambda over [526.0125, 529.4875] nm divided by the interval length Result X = 39.3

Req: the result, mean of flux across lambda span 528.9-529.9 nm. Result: 43.4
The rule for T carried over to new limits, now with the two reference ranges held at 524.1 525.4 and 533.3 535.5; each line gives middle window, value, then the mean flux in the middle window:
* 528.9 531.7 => -0.040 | 44.1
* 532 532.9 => 0.069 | 40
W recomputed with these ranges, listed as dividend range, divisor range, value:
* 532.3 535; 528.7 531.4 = 0.91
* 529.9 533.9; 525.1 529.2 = 1.08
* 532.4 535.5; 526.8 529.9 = 1.02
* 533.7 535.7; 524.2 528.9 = 1.08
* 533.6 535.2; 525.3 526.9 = 1.08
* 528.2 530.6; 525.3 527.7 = 1.14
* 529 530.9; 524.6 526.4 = 1.04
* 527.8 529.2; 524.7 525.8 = 1.05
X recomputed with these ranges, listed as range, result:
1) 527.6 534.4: 42.4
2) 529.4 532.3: 44.2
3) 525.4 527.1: 37.4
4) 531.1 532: 46.6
